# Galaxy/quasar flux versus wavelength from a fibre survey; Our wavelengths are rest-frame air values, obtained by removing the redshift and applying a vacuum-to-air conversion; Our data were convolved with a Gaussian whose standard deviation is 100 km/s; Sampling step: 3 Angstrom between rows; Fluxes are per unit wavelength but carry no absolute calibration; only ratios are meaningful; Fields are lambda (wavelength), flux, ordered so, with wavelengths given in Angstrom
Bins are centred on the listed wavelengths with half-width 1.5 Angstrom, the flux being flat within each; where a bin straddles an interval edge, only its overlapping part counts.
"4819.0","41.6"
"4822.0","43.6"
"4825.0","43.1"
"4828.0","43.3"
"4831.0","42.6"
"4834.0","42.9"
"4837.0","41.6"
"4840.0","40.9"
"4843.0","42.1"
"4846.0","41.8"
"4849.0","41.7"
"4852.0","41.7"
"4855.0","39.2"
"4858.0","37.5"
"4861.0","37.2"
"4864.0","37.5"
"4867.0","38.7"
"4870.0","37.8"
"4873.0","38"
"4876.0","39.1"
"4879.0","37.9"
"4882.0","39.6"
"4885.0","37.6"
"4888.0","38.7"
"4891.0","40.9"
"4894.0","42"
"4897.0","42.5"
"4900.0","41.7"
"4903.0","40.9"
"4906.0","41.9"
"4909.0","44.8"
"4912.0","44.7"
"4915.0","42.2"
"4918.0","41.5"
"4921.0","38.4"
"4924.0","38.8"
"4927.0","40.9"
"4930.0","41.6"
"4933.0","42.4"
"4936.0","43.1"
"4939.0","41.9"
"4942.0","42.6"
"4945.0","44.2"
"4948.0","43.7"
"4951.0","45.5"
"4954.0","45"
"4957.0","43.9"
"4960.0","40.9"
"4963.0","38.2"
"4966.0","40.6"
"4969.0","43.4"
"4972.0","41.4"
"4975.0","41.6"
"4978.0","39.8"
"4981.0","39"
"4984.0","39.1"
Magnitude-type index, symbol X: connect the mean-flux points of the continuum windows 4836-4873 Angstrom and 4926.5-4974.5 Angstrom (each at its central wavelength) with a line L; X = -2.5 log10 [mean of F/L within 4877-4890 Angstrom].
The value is 0.05 mag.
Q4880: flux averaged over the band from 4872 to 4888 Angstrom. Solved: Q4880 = 38.5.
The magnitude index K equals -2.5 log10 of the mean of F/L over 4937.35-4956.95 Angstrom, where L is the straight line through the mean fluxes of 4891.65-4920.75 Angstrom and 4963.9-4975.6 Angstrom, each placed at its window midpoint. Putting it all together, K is -0.05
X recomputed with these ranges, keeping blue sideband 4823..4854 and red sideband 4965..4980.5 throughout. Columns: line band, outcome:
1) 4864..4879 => 0.10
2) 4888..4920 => -0.01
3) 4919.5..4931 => 0.05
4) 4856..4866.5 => 0.12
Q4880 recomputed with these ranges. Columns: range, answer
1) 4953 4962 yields 42.9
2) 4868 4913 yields 40.5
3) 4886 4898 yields 40.8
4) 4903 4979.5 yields 42.1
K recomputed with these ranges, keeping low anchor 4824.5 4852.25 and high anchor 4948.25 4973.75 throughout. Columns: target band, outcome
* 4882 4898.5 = 0.05 mag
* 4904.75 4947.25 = 0.01 mag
